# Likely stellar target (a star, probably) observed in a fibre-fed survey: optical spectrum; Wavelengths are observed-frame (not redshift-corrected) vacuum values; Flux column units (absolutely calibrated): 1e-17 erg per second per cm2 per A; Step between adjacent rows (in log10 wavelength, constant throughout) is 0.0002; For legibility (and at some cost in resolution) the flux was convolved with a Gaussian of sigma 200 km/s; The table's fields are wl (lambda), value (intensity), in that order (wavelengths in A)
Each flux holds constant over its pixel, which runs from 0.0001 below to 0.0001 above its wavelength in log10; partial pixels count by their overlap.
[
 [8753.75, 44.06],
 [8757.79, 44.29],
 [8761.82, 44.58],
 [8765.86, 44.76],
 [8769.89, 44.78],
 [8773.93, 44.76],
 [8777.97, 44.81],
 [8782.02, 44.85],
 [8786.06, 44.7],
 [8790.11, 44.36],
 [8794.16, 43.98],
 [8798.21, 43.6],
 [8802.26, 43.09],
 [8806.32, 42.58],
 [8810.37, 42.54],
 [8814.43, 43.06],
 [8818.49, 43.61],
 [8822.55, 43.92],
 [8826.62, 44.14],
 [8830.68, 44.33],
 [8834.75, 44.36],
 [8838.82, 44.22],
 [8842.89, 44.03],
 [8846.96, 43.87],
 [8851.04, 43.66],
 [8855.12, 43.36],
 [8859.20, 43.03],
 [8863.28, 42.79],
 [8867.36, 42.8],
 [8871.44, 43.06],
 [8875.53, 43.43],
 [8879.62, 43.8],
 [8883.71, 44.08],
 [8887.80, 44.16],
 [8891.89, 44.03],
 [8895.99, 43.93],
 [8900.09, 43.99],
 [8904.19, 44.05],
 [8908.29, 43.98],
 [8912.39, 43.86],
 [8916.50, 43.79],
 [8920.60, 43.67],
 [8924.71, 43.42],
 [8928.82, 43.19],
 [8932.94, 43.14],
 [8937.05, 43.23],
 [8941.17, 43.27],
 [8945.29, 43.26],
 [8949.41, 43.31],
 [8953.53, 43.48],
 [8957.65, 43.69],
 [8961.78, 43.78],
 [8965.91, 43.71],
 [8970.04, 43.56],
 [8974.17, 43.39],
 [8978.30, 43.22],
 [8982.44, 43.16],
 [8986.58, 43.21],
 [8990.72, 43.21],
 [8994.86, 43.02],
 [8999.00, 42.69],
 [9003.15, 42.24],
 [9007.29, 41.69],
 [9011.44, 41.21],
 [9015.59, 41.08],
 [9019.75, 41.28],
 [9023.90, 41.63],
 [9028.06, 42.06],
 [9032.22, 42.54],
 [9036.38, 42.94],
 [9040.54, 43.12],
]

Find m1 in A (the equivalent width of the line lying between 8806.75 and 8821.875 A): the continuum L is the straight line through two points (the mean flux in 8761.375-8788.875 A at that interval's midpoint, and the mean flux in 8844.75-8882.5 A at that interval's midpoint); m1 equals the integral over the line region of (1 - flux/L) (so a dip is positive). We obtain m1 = 0.4 A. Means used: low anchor 44.7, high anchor 43.3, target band 43.1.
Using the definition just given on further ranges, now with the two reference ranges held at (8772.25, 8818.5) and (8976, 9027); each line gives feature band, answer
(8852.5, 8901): -0.3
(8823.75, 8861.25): -0.4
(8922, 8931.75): -0.1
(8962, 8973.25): -0.3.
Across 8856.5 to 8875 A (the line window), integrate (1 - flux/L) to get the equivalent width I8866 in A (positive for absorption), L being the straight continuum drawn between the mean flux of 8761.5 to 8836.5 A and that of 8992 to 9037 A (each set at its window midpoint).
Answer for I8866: 0.2 A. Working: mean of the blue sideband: 44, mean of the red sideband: 42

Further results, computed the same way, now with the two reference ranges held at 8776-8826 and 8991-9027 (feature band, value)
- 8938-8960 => -0.5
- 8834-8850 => -0.2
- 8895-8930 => -0.8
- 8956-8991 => -1.0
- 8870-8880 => -0.1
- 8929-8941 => -0.2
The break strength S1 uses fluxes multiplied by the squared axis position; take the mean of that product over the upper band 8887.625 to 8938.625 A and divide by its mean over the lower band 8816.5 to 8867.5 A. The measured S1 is 1.02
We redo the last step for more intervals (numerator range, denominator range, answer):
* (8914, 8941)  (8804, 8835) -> 1.02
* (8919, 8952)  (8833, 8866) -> 1.01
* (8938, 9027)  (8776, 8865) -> 1.01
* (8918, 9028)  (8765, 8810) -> 1.01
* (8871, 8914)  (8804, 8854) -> 1.02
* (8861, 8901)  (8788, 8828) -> 1.02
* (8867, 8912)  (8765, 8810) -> 1.02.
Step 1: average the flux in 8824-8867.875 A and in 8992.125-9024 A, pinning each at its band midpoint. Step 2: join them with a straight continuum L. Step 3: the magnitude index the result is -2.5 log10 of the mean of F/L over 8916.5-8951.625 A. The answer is -0.02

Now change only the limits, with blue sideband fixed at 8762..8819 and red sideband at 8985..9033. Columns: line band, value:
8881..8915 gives -0.023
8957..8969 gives -0.029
